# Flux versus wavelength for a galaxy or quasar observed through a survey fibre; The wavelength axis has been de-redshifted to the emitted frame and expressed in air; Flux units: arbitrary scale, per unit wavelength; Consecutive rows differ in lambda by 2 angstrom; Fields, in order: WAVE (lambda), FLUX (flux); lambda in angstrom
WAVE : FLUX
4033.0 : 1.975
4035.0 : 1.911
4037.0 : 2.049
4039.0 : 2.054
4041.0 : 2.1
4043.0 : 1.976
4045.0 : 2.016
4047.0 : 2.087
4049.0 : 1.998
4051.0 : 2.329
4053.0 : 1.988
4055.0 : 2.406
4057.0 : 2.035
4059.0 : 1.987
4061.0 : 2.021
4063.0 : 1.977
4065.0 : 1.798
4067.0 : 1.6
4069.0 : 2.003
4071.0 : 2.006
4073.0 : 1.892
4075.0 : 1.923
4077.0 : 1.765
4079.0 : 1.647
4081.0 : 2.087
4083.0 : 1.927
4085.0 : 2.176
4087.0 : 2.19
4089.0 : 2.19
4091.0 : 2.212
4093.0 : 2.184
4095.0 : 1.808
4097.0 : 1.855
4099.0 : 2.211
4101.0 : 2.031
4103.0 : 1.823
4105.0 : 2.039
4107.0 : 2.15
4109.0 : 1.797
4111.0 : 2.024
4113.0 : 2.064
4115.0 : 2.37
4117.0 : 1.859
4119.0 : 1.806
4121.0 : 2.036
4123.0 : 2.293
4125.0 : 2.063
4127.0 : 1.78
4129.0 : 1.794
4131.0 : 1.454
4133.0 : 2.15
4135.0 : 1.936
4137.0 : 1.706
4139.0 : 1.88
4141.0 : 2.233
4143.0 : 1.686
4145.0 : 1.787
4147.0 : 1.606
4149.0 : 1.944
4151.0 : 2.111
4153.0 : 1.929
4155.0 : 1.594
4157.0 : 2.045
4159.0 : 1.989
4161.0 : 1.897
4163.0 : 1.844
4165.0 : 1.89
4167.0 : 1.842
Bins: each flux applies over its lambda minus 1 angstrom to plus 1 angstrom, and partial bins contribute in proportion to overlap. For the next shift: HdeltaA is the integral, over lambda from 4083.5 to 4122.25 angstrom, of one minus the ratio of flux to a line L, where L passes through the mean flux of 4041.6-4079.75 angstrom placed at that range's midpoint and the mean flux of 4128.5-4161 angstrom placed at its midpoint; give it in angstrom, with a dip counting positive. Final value -2.5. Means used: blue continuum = 1.97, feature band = 2.04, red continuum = 1.87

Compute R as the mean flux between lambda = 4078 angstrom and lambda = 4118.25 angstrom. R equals 2.03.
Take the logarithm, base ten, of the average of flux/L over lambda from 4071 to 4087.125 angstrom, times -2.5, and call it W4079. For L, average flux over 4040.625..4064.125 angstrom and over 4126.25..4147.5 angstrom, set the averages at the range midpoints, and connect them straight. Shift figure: 0.03 mag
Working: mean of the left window 2.07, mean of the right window 1.82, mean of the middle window 1.94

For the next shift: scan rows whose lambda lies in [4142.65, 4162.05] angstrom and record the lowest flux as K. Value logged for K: 1.594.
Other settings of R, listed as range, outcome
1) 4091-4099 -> 2.01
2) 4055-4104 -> 1.98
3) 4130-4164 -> 1.87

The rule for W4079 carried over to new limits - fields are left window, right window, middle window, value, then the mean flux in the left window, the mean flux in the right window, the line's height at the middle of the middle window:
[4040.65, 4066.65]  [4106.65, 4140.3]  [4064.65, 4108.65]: 0.01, 2.04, 1.95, 2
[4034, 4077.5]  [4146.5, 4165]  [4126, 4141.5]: 0.03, 2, 1.89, 1.92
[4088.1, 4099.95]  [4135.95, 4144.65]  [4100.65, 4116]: -0.01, 2.08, 1.87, 2.01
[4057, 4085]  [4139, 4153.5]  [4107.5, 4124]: -0.07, 1.91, 1.9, 1.9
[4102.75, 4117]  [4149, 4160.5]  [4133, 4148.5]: 0.06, 2.04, 1.93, 1.97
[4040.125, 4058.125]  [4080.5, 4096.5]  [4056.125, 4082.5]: 0.10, 2.1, 2.09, 2.1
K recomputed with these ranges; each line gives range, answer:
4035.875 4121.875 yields 1.6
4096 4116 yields 1.797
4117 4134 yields 1.454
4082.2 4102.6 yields 1.808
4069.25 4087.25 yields 1.647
